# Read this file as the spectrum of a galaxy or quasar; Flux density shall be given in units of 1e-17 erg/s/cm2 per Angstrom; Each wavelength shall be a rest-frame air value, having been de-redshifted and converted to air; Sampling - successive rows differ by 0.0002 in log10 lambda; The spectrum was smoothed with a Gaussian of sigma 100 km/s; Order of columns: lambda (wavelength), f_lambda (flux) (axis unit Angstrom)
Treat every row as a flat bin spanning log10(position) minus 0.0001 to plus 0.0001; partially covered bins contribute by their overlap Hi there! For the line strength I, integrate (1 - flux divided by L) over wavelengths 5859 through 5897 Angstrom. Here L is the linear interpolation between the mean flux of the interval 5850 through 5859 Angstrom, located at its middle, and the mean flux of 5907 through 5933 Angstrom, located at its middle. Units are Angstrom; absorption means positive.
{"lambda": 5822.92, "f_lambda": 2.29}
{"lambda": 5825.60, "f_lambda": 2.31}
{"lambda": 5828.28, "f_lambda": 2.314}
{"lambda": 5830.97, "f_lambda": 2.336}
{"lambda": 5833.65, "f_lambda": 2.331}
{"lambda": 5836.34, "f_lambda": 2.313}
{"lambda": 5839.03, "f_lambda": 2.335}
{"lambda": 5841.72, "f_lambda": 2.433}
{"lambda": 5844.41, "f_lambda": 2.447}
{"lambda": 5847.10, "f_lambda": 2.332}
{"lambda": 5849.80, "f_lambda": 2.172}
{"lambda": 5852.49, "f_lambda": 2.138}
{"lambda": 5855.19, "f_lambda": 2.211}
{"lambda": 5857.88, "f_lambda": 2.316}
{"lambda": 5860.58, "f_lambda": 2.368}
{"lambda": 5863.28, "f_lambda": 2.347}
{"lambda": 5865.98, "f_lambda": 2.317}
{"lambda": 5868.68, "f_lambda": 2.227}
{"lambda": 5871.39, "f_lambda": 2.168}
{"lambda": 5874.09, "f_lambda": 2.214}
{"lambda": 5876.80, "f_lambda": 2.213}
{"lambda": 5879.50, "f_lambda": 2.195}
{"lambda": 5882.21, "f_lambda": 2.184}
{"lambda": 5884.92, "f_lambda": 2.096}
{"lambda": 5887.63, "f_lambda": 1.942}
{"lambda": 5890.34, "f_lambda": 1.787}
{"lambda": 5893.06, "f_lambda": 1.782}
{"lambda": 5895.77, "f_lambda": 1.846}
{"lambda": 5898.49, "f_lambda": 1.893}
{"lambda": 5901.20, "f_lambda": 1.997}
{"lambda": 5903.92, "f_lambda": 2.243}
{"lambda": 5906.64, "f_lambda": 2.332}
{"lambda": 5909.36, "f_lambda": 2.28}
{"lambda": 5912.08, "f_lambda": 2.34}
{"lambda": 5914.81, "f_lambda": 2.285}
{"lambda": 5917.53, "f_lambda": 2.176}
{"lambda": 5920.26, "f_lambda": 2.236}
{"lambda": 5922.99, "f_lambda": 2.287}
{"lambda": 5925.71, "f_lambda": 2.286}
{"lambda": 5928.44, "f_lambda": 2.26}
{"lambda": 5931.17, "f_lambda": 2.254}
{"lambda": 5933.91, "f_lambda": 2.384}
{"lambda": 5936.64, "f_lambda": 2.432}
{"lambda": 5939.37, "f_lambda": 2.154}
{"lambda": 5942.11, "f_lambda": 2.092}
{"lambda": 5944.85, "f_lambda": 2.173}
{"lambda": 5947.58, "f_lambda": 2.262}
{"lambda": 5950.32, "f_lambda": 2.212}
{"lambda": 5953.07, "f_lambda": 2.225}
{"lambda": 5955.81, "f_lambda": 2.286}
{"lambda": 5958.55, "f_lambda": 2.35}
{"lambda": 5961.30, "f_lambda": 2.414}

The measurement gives 1.9 Angstrom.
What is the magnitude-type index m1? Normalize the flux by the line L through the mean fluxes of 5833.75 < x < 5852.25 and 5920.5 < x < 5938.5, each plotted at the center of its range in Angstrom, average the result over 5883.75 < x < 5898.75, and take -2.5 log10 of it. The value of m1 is 0.222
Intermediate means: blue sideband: 2.33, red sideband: 2.31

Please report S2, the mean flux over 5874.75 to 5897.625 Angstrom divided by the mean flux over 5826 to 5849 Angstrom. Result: 0.86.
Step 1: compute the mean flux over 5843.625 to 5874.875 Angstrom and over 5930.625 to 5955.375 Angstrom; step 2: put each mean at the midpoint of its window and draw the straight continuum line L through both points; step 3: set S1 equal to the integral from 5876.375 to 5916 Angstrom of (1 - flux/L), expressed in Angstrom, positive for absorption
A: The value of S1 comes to 2.93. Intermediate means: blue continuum 2.27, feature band 2.09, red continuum 2.24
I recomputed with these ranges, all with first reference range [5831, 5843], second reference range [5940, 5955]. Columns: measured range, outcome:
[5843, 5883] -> 0.97 Angstrom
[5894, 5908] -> 1.27 Angstrom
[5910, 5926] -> -0.23 Angstrom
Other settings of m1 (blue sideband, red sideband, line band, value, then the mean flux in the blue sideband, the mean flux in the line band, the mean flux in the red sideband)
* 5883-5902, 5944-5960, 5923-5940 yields -0.08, 1.91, 2.3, 2.25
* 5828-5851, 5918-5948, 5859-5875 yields 0.02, 2.34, 2.28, 2.25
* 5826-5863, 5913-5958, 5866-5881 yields 0.04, 2.31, 2.21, 2.25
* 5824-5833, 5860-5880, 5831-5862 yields -0.01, 2.32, 2.31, 2.25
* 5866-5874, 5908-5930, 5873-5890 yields 0.06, 2.22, 2.12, 2.27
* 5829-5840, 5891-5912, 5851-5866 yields -0.02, 2.33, 2.28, 2.06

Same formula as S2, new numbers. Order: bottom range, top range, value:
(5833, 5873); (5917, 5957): 0.98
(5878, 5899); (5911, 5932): 1.15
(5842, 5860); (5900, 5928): 0.98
